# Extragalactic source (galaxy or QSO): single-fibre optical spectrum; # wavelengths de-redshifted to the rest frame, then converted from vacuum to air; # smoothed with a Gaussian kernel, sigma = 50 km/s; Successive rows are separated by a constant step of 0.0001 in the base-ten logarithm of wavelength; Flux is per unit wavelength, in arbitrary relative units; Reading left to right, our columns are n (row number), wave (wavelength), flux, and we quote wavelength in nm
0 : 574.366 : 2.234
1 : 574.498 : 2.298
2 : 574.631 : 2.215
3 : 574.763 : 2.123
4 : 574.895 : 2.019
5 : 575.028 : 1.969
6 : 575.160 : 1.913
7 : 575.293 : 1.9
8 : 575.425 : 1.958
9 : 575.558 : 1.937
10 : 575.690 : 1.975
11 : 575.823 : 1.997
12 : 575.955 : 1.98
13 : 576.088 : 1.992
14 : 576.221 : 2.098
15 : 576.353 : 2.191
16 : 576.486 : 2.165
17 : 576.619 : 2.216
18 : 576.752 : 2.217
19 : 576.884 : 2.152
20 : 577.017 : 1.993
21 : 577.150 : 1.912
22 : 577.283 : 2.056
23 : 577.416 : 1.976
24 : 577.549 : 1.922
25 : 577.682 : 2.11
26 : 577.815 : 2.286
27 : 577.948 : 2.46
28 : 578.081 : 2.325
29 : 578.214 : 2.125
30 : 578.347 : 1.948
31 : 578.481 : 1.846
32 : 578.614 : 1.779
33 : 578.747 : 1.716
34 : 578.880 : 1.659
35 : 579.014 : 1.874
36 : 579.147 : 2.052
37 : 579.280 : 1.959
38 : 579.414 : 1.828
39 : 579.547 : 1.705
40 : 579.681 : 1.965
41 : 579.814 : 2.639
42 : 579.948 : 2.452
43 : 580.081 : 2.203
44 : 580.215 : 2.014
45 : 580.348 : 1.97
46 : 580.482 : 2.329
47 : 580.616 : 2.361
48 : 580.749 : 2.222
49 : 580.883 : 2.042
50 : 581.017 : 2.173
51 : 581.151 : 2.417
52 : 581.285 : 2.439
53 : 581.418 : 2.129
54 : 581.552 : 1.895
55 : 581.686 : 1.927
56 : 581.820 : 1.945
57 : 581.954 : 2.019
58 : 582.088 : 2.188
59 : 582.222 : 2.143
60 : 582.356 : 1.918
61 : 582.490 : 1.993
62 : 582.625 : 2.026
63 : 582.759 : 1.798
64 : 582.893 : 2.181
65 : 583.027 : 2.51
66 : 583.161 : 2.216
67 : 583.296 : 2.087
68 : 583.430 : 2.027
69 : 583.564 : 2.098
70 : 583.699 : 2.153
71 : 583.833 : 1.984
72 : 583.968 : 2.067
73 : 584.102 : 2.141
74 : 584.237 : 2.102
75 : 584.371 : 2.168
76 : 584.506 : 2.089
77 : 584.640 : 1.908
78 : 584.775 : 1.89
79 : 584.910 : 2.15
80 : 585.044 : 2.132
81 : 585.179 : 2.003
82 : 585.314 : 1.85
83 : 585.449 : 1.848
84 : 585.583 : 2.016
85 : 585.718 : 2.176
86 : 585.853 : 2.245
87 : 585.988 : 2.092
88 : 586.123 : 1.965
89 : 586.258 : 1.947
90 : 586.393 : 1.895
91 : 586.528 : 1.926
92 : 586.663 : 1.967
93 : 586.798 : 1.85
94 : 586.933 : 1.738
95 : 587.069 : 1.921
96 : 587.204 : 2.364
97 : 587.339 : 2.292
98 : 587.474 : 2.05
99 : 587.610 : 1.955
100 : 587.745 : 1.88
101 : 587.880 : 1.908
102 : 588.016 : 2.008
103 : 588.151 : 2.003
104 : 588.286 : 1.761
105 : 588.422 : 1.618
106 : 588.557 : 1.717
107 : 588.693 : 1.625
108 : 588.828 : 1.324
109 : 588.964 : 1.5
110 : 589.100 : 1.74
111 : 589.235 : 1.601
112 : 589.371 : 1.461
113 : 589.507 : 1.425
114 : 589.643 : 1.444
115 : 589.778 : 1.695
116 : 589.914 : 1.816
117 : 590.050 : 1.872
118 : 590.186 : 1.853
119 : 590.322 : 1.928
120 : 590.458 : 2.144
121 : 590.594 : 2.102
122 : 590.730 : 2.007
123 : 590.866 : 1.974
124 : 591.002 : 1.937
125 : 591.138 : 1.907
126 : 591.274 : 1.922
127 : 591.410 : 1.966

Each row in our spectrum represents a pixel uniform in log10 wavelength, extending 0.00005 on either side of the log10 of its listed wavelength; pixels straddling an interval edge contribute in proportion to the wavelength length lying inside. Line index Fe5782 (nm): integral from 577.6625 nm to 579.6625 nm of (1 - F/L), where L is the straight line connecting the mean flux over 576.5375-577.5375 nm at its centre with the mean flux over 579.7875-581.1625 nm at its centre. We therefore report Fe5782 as 0.16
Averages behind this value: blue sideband 2.07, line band 1.97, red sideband 2.24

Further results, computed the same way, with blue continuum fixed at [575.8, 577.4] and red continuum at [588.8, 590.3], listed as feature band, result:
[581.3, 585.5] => -0.489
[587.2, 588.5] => -0.211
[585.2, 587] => -0.221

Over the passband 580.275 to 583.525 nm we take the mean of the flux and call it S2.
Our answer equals 2.12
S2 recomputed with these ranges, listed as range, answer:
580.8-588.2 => 2.05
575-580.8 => 2.05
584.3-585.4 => 2.02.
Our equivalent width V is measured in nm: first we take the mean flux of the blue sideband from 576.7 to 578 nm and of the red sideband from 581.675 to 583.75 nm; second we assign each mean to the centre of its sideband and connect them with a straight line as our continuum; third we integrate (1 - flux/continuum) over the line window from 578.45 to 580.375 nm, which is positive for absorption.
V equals 0.11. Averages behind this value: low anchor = 2.1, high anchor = 2.08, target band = 1.98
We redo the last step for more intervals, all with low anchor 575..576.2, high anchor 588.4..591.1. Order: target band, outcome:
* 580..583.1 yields -0.42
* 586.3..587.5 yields -0.14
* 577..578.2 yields -0.12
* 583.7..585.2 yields -0.20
